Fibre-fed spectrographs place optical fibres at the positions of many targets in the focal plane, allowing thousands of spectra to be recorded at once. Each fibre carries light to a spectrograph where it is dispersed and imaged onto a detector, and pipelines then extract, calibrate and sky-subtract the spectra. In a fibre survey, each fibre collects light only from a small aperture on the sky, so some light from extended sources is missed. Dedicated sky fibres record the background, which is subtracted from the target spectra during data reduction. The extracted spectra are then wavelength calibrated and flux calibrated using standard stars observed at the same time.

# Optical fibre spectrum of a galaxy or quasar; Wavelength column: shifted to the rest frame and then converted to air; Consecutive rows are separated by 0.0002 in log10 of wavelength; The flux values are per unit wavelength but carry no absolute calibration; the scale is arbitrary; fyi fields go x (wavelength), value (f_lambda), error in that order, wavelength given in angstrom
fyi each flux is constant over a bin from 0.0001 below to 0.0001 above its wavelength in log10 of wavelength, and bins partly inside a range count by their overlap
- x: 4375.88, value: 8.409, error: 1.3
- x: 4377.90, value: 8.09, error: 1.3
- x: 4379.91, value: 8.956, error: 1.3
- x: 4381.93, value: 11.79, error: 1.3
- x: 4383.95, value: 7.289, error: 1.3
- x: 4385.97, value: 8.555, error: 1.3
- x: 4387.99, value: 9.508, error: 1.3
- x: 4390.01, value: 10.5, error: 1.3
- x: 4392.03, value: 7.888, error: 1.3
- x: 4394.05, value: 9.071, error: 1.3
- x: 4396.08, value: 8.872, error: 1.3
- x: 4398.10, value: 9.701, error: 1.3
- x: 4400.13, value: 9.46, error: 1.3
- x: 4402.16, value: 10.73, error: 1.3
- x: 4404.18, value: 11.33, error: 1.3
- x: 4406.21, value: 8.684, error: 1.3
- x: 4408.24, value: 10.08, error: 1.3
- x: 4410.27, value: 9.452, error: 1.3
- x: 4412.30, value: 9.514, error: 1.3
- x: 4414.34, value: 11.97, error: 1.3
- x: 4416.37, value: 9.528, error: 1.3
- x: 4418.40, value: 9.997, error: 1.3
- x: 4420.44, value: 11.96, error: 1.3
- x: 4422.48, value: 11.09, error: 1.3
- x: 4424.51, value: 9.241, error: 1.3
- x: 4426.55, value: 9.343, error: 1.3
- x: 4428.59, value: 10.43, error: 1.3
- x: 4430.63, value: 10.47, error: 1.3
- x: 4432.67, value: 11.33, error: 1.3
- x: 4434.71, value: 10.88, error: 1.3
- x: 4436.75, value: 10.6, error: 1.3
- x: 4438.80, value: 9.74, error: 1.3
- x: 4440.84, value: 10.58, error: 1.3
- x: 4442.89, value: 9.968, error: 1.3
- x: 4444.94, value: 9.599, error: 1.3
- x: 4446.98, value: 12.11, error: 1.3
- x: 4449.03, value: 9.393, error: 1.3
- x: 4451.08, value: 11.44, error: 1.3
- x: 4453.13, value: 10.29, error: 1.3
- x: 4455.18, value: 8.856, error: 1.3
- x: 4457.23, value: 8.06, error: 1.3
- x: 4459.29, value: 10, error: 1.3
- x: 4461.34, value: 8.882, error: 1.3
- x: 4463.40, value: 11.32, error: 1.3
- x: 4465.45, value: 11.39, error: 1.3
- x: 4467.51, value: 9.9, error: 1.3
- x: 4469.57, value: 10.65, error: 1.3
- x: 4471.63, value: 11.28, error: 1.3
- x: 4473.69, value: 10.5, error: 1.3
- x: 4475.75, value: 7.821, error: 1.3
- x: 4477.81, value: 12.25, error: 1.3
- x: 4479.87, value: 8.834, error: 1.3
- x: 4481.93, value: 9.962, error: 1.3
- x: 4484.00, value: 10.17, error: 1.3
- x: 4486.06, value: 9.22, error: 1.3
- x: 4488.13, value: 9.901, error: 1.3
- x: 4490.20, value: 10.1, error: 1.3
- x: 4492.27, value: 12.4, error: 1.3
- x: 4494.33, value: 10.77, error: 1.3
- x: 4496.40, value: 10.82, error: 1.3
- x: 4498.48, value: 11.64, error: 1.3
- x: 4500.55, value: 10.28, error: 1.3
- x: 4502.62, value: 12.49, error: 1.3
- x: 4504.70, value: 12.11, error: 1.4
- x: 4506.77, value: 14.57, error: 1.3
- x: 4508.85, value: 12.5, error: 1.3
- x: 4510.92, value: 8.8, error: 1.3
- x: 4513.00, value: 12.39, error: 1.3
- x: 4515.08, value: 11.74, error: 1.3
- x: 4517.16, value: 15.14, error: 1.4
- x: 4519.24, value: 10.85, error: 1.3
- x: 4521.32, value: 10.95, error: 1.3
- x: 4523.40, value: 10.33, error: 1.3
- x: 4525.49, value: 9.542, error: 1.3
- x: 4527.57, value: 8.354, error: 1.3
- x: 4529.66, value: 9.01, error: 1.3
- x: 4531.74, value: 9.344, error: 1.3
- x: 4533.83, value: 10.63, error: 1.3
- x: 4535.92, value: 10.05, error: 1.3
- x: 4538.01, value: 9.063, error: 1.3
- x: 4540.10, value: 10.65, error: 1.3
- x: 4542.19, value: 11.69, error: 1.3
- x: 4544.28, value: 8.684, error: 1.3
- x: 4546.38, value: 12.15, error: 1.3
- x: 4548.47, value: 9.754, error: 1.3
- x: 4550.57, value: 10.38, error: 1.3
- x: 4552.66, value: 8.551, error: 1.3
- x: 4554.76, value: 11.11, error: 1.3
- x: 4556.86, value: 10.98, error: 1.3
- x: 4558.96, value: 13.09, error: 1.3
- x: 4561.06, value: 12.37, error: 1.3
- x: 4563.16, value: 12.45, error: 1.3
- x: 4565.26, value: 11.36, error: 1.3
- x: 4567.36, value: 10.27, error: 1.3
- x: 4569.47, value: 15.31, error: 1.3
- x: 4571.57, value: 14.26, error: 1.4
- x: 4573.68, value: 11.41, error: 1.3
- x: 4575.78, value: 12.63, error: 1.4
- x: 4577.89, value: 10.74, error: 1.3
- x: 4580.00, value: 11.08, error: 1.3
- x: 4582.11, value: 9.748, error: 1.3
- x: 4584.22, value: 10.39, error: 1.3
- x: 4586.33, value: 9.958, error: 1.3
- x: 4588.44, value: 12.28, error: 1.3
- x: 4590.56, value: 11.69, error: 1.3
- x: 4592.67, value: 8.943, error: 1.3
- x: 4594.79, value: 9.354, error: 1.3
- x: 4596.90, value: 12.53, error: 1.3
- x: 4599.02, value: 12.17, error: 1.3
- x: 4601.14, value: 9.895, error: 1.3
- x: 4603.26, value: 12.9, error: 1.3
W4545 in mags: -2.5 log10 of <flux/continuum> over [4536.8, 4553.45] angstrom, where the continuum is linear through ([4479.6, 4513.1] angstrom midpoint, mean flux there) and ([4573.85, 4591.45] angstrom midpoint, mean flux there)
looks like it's 0.09 mag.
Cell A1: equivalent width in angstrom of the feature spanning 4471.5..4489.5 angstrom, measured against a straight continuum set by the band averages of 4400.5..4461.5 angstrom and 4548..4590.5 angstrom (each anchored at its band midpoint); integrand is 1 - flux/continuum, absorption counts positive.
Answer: 1.2 angstrom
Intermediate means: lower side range 10.2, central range 9.93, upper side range 11.4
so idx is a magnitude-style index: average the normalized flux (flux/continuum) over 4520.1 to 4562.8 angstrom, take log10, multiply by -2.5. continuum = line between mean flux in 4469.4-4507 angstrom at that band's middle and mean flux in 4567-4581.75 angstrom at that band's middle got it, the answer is 0.13 mag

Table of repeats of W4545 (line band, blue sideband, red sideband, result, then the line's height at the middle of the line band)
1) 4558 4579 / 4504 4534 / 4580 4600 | -0.14 mag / 10.9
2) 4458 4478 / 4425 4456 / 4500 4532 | 0.04 mag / 10.6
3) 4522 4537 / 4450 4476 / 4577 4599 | 0.09 mag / 10.4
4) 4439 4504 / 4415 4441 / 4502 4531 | 0.05 mag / 10.9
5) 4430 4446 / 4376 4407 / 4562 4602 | -0.06 mag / 9.84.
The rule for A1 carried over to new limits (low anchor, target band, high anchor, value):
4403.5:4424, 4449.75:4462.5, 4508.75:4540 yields 0.98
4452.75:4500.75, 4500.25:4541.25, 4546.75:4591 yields -0.65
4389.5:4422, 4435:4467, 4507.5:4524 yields 1.46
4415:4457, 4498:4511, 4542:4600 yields -1.45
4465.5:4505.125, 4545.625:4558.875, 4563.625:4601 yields 0.60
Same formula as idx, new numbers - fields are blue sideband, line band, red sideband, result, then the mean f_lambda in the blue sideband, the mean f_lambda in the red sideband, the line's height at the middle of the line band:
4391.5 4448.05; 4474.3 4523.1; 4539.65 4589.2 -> -0.03 mag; 10.1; 11.3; 10.8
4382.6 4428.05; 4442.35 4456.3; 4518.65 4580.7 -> -0.01 mag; 9.74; 10.9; 10.1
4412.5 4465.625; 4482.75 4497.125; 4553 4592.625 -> 0.03 mag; 10.3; 11.6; 10.8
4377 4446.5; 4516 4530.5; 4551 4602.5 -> 0.03 mag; 9.91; 11.4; 10.9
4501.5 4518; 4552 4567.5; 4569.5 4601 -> 0.03 mag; 12.4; 11.3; 11.7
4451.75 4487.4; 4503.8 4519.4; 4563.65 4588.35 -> -0.16 mag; 9.98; 11.6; 10.6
